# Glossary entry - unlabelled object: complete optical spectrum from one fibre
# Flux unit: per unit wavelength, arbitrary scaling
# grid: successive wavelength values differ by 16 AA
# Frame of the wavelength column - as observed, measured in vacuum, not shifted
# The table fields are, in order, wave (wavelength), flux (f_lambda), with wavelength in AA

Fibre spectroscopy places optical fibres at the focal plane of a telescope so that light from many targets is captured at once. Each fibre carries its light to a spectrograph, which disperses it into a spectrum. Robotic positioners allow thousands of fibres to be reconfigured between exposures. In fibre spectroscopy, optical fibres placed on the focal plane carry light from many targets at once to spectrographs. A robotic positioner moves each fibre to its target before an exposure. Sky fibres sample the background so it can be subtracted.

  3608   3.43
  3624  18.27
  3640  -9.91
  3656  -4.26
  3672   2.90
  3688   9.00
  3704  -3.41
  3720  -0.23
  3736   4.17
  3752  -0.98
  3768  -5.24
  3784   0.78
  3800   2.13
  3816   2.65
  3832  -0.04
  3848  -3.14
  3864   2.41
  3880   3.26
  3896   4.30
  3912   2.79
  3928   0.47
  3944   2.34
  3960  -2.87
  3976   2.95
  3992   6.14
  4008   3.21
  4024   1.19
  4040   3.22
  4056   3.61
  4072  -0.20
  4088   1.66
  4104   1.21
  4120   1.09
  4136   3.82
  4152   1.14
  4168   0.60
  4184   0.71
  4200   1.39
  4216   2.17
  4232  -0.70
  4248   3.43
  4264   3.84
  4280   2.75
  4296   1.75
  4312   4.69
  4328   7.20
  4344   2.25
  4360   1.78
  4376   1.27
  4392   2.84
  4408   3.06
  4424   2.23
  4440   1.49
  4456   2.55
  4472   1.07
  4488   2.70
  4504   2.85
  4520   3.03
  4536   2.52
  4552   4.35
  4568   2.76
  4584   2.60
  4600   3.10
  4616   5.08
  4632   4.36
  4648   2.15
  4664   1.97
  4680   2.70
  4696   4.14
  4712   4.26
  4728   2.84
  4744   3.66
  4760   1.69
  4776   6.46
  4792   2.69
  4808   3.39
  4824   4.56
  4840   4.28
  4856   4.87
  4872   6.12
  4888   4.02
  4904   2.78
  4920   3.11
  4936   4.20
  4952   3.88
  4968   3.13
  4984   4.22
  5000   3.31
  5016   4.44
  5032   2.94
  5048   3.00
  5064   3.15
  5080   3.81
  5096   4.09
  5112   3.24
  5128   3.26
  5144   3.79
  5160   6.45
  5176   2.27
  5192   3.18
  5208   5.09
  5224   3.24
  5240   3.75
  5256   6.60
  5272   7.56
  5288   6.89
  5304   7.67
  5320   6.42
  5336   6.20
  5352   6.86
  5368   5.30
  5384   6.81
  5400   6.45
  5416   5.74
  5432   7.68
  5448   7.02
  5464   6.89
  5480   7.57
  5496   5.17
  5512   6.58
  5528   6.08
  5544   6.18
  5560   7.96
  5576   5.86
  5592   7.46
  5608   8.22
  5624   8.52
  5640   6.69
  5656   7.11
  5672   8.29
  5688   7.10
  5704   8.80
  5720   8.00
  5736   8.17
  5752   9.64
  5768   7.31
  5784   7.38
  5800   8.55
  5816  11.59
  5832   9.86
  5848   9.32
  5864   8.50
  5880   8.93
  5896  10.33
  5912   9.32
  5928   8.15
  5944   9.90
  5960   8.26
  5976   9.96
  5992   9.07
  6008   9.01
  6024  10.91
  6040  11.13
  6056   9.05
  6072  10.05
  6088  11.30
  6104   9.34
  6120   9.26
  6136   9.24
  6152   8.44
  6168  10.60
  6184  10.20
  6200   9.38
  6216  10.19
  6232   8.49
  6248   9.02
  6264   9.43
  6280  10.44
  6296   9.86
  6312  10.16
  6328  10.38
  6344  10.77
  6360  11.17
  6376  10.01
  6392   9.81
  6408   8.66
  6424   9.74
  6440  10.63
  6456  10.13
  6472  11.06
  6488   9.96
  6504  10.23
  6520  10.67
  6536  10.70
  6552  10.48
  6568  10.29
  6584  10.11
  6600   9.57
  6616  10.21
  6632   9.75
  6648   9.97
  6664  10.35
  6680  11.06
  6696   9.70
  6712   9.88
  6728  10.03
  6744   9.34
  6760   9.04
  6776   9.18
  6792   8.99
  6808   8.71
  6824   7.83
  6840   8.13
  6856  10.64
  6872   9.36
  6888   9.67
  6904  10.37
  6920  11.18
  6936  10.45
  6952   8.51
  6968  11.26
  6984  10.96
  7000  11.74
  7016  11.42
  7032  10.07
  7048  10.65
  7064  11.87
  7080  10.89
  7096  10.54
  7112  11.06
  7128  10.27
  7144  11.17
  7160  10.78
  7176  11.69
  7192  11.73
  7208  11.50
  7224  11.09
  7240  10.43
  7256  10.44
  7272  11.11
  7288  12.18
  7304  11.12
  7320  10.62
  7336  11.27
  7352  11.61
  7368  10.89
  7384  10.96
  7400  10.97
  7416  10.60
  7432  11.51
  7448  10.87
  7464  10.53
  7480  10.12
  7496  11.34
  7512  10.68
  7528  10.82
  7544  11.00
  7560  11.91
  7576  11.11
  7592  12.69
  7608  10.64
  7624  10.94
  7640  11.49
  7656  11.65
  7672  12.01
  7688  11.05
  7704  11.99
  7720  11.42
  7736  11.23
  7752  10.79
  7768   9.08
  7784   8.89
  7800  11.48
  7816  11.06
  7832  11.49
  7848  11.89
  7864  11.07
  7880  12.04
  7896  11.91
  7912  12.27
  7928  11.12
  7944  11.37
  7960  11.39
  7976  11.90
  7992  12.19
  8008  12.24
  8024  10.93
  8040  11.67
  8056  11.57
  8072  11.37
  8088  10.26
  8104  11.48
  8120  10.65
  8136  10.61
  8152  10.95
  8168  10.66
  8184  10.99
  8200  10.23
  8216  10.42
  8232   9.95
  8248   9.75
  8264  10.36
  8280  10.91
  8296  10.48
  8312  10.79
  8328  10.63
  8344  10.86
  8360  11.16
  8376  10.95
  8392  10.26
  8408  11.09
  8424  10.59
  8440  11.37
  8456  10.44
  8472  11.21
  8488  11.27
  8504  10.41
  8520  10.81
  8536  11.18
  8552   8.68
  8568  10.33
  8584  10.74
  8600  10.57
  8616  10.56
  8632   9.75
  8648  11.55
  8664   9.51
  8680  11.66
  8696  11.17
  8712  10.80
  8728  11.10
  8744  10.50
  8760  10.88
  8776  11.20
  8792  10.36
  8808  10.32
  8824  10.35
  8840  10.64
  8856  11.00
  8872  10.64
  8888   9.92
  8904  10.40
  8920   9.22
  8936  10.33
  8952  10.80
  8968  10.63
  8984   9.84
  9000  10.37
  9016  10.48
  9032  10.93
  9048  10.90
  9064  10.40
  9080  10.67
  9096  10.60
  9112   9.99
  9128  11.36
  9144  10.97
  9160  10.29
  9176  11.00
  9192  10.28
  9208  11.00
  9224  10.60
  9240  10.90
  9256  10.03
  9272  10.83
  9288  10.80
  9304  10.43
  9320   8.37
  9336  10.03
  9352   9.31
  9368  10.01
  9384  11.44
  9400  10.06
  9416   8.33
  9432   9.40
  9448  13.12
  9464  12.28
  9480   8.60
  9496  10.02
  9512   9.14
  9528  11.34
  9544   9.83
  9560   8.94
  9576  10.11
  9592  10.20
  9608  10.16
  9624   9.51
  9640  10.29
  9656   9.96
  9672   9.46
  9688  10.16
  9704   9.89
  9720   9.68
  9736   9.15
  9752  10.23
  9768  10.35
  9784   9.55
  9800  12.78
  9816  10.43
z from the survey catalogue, 0.32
